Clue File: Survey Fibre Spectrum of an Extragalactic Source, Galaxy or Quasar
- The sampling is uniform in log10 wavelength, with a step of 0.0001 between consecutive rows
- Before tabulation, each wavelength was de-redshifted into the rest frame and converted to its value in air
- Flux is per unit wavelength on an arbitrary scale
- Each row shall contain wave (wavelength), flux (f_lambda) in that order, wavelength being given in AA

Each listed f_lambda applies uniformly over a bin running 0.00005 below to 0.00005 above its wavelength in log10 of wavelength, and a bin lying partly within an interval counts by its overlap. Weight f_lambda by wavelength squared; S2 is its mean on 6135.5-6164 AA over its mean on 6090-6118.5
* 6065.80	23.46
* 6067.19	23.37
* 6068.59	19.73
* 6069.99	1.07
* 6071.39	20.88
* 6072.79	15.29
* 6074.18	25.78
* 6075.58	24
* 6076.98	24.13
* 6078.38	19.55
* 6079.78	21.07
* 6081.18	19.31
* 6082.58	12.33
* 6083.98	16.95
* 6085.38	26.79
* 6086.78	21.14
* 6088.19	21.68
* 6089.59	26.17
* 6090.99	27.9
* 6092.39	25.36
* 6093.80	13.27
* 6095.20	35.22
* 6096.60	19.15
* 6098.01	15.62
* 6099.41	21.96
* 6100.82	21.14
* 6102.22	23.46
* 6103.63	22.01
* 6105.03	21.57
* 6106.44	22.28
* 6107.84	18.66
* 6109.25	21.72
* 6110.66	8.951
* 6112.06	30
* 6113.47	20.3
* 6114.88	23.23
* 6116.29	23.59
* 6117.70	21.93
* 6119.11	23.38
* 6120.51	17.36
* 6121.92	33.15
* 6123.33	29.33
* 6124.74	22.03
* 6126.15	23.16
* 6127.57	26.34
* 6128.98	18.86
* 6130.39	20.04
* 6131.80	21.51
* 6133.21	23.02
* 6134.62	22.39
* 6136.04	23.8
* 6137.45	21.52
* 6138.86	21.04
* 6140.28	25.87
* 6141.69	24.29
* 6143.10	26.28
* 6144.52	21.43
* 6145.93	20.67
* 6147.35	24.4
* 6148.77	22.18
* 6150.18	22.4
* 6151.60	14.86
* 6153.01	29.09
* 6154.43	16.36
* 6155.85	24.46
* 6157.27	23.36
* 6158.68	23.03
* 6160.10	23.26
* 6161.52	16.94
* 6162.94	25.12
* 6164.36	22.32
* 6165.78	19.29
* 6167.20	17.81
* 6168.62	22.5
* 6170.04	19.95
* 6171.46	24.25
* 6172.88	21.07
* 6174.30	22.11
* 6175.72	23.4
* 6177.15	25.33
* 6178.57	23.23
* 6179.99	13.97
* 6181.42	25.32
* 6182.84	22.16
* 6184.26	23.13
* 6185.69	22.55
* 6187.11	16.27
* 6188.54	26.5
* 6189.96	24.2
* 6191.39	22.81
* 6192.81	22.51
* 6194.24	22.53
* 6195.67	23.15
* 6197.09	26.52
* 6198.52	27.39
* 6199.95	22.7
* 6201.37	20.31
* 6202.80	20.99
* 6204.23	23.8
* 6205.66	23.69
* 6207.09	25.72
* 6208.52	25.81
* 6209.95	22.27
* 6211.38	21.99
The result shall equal 1.04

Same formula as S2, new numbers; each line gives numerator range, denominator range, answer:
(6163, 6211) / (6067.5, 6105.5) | 1.12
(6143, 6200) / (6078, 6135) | 1.03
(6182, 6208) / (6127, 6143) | 1.04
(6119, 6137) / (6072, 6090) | 1.13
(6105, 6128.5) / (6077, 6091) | 1.09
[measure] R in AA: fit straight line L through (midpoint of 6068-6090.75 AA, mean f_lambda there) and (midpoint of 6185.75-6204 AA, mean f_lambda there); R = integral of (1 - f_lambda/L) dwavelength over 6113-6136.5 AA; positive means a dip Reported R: -2.3 AA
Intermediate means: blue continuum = 19.9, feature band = 23.2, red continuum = 23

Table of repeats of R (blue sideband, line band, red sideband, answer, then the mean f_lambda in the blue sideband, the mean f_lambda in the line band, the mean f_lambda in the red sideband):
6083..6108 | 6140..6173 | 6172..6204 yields 0.6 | 22.2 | 22.1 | 22.7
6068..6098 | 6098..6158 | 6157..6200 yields -2.5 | 20.7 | 22.4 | 22.4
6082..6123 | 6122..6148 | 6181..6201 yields -1.0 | 22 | 23.3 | 23.3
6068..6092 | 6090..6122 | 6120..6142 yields -0.3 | 20.3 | 22.1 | 23.4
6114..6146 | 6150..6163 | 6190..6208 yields 0.9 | 23.3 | 21.7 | 23.6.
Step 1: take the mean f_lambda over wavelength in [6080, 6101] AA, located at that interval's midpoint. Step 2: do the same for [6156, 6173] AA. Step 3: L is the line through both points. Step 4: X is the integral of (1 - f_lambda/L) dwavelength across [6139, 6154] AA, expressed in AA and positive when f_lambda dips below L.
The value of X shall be -0.9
